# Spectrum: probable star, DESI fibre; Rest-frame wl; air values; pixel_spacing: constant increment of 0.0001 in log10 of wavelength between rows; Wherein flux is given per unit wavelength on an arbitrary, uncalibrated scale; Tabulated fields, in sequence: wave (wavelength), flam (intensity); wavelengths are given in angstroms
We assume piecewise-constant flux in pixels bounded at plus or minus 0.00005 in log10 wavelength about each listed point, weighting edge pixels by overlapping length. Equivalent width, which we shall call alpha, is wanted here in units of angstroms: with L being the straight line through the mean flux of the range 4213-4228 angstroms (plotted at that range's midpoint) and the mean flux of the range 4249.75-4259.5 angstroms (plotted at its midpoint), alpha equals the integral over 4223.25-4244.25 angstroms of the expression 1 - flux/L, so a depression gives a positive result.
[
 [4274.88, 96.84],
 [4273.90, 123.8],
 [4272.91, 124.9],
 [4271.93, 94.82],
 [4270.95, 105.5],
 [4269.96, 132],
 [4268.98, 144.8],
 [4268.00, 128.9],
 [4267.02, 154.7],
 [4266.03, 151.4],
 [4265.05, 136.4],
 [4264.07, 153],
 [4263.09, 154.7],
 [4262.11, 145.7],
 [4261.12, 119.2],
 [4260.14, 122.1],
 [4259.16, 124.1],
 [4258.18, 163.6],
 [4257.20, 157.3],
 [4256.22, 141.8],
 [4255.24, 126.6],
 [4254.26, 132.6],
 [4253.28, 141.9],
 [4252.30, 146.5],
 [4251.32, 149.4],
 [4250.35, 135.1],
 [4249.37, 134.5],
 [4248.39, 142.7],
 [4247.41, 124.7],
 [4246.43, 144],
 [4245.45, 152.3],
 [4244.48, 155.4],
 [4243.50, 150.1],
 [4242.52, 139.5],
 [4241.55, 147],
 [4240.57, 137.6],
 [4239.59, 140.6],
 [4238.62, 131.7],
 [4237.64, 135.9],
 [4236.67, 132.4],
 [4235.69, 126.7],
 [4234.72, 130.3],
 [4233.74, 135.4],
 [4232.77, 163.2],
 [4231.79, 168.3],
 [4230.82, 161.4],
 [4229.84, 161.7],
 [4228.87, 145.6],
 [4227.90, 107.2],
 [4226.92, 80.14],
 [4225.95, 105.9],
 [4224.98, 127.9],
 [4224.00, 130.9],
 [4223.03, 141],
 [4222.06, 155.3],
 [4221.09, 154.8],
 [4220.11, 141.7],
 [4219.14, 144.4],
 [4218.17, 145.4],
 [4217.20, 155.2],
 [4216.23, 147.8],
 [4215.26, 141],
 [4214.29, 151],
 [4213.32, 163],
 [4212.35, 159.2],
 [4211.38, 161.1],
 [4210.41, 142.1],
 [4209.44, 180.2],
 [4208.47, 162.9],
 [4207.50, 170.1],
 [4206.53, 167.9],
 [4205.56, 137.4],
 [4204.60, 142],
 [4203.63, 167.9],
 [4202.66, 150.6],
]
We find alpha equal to 0.4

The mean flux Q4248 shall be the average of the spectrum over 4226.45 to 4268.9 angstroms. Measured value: 140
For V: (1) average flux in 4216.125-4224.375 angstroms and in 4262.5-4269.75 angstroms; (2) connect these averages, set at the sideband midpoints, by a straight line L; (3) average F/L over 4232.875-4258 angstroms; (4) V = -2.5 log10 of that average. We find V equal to 0.04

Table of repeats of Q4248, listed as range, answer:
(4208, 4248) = 143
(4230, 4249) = 143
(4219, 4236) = 138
